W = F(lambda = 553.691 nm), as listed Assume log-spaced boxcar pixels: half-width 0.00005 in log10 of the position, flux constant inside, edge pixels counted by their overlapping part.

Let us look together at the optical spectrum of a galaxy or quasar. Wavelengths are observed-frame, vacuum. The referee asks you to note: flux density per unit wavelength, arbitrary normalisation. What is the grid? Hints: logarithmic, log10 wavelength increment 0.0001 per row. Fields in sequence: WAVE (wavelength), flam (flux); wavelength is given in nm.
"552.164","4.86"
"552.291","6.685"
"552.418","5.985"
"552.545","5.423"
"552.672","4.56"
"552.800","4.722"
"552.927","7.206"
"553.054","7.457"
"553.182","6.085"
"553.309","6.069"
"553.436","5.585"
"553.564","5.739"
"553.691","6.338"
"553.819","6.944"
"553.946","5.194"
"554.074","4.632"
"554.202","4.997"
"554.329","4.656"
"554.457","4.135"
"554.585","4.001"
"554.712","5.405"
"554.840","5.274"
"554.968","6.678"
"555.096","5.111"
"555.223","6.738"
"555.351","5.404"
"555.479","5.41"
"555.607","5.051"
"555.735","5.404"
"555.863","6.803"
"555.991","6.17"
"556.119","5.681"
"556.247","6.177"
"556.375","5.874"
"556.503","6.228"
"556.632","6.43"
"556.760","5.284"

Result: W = 6.338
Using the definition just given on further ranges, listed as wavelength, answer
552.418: 5.985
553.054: 7.457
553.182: 6.085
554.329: 4.656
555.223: 6.738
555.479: 5.41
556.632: 6.43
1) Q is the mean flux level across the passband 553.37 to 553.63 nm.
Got 5.68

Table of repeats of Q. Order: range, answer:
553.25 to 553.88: 6.13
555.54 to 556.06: 5.85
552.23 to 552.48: 6.34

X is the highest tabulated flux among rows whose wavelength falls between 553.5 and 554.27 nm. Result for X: 6.944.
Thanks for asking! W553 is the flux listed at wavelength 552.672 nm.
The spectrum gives 4.56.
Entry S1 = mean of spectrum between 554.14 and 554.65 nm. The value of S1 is 4.45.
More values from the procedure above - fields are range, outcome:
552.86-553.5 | 6.48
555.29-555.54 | 5.4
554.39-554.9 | 4.7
